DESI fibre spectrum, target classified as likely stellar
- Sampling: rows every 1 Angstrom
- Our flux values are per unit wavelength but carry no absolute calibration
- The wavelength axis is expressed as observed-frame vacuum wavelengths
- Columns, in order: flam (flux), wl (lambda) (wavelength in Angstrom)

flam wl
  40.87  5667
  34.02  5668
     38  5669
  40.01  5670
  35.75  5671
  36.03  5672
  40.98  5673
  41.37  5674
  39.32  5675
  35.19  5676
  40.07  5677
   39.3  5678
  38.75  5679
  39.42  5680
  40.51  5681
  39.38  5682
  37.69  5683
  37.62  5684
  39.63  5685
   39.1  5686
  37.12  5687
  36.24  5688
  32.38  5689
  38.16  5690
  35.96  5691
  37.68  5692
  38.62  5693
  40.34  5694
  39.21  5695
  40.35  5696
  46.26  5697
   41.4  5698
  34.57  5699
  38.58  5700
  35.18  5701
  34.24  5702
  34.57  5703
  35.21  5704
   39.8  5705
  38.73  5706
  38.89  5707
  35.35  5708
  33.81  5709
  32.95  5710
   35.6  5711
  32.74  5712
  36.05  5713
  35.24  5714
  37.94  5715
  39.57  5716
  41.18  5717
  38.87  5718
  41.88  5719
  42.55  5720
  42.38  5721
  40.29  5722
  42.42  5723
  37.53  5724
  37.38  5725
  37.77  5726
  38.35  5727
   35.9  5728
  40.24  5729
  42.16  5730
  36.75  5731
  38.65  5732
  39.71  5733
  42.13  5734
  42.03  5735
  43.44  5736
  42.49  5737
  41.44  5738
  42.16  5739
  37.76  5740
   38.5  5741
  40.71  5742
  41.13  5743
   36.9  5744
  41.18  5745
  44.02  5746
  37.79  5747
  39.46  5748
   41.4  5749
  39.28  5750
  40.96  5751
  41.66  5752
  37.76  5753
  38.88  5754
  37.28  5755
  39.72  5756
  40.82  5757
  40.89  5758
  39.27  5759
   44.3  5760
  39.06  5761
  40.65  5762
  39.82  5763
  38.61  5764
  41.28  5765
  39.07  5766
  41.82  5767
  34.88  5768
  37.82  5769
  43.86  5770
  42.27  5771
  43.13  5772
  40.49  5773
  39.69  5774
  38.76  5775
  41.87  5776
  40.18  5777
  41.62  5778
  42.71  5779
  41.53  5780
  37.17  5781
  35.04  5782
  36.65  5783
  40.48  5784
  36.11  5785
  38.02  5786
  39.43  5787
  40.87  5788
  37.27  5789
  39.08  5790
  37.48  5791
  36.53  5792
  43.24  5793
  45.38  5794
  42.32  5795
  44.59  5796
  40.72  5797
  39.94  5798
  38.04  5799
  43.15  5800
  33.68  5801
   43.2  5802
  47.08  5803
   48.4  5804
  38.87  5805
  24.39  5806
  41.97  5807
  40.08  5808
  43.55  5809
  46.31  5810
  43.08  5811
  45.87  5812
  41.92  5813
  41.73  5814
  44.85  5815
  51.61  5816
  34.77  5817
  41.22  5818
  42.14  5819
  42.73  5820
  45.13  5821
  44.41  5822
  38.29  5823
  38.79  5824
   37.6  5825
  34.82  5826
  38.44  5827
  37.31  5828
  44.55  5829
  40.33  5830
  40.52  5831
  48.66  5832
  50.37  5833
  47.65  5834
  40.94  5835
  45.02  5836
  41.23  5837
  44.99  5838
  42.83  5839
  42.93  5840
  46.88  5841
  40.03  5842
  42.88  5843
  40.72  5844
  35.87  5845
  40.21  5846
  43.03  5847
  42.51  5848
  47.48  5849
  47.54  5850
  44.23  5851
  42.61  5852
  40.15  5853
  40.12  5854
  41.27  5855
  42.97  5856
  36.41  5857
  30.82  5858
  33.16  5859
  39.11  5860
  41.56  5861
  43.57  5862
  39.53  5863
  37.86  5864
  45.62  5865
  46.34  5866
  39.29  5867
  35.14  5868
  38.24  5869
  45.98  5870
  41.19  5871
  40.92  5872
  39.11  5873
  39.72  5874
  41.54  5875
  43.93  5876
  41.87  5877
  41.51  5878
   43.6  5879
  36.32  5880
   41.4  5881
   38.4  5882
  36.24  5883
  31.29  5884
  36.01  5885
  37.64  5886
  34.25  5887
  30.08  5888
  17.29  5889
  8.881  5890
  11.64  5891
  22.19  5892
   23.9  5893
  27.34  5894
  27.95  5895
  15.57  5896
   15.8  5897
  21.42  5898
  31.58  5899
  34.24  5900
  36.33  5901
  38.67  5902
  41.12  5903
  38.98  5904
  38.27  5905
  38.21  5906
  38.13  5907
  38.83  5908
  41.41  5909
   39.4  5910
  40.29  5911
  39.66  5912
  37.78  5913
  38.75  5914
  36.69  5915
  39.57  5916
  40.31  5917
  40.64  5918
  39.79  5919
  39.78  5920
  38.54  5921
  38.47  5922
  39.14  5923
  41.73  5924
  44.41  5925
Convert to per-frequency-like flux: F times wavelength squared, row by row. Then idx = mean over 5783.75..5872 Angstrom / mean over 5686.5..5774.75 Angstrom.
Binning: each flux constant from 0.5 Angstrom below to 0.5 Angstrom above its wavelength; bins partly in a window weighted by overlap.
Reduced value 1.09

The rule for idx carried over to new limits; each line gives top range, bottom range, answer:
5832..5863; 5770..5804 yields 1.06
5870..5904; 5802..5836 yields 0.79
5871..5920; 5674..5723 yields 0.97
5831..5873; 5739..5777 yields 1.08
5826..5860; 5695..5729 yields 1.15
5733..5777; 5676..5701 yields 1.07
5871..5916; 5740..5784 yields 0.89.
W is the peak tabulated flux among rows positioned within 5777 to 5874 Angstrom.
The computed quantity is 51.61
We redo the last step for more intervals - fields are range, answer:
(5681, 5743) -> 46.26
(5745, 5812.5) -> 48.4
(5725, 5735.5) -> 42.16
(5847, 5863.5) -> 47.54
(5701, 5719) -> 41.88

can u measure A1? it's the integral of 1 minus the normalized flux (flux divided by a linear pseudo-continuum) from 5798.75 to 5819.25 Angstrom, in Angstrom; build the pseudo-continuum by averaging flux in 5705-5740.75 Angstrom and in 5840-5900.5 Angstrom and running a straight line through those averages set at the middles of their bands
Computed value -2.3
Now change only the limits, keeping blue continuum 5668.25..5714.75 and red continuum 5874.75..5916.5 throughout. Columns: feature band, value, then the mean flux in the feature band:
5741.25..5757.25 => -1.5 Angstrom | 39.9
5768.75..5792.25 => -2.4 Angstrom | 39.6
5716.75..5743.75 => -2.4 Angstrom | 40.2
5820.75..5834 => -2.5 Angstrom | 41.6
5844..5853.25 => -2.2 Angstrom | 42.6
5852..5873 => -3.5 Angstrom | 40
